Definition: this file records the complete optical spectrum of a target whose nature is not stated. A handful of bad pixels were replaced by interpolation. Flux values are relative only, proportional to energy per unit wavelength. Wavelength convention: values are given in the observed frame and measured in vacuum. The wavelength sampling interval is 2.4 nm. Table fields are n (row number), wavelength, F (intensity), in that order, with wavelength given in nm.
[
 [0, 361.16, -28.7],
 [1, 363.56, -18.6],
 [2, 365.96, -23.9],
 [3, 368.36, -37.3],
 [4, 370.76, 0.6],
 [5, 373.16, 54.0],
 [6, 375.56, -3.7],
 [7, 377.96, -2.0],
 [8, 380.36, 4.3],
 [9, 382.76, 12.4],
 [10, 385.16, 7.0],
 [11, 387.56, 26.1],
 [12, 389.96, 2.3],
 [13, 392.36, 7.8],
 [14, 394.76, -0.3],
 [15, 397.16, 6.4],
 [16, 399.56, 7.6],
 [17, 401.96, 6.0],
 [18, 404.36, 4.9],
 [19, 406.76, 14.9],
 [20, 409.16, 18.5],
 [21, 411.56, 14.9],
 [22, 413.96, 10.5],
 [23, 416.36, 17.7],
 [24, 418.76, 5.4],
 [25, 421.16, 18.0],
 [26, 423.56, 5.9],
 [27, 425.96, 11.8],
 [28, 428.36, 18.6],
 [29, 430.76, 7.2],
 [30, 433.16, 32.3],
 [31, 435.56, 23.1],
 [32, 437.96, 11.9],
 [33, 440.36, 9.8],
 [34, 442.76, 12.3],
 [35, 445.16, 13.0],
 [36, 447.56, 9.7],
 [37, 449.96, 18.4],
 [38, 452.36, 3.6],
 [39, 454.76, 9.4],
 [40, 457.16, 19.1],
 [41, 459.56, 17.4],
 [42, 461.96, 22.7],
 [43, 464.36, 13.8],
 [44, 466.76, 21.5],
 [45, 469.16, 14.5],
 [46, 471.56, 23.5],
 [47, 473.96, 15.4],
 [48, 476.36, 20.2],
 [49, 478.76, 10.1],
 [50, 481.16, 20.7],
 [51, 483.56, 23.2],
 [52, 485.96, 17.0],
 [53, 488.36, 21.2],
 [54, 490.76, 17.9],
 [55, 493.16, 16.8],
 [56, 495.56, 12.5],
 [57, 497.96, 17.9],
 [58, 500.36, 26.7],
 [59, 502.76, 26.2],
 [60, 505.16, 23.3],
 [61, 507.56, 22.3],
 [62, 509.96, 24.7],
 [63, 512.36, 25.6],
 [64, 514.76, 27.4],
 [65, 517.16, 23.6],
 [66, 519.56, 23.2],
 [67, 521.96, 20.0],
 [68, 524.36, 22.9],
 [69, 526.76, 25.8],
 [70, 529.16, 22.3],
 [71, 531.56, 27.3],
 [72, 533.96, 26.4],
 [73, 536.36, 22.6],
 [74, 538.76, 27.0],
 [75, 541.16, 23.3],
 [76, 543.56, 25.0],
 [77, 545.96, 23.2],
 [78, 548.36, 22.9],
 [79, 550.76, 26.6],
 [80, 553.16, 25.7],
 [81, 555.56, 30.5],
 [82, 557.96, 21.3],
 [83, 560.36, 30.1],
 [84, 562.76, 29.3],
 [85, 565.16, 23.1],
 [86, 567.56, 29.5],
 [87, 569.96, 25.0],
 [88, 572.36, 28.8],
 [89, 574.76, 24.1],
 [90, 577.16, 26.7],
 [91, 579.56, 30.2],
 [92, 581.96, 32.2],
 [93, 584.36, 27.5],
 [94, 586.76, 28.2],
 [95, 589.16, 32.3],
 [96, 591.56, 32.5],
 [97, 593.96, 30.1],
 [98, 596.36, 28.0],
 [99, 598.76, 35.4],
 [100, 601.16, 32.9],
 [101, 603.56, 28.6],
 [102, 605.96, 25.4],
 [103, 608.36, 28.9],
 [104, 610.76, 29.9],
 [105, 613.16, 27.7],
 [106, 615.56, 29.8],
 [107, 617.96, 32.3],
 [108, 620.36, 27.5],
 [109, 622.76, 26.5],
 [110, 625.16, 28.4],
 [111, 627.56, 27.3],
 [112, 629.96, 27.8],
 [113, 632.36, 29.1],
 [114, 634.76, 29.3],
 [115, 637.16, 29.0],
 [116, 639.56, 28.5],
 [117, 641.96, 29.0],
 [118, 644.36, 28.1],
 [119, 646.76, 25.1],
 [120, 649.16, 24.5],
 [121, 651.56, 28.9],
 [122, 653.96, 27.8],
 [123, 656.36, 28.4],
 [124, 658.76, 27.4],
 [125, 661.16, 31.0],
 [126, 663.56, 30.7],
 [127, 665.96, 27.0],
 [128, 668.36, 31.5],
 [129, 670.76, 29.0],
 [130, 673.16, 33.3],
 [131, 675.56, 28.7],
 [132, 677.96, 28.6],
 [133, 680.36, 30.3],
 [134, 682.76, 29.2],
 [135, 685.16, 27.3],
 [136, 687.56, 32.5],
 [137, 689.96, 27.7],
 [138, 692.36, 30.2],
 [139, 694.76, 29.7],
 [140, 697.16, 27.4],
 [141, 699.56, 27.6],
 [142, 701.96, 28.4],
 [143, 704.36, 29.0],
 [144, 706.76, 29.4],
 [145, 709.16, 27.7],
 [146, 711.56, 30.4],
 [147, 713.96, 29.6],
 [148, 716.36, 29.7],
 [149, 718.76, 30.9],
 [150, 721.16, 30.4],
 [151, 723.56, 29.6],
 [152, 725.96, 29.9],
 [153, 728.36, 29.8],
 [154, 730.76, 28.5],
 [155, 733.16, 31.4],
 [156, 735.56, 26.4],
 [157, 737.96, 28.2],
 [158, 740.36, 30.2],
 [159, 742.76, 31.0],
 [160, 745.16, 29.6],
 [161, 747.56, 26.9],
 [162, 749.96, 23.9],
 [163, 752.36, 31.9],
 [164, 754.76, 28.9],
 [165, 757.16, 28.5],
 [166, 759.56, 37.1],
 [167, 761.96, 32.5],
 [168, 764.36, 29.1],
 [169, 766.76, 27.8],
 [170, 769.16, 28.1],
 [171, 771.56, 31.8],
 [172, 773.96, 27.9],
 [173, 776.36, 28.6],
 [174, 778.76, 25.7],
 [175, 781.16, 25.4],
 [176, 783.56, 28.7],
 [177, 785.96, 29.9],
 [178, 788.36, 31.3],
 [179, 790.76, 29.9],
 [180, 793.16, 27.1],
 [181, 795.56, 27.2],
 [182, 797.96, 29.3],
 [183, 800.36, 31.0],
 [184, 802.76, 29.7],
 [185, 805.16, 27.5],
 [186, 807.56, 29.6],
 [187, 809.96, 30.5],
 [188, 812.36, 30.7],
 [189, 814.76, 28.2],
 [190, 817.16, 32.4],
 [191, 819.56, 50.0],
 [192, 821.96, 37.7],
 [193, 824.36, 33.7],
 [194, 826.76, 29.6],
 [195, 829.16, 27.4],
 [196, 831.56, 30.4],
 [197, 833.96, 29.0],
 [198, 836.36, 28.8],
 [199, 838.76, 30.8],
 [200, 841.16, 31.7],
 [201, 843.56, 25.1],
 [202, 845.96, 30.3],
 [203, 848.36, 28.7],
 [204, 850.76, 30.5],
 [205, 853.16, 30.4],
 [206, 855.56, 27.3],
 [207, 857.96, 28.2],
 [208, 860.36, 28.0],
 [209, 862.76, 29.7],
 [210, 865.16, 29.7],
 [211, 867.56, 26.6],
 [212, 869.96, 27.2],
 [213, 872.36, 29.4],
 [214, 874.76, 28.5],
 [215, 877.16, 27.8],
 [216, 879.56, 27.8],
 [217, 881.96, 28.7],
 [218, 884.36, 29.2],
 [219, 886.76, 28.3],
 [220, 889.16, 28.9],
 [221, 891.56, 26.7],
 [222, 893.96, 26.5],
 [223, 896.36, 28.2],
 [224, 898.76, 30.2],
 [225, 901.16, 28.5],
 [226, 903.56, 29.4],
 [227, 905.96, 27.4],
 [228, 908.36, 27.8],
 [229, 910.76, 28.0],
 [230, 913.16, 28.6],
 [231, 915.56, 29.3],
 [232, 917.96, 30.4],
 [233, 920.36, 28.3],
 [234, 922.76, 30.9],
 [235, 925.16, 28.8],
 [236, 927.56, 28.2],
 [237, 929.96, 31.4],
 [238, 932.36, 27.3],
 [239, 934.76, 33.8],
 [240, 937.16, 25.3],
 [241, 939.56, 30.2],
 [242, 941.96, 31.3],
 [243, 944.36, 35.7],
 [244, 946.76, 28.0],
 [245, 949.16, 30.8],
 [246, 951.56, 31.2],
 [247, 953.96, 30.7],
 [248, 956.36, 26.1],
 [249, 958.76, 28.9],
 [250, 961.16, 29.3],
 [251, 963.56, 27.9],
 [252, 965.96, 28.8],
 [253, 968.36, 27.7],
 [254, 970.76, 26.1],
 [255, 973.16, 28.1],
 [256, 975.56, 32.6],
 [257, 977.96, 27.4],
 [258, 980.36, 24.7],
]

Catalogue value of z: 0.25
